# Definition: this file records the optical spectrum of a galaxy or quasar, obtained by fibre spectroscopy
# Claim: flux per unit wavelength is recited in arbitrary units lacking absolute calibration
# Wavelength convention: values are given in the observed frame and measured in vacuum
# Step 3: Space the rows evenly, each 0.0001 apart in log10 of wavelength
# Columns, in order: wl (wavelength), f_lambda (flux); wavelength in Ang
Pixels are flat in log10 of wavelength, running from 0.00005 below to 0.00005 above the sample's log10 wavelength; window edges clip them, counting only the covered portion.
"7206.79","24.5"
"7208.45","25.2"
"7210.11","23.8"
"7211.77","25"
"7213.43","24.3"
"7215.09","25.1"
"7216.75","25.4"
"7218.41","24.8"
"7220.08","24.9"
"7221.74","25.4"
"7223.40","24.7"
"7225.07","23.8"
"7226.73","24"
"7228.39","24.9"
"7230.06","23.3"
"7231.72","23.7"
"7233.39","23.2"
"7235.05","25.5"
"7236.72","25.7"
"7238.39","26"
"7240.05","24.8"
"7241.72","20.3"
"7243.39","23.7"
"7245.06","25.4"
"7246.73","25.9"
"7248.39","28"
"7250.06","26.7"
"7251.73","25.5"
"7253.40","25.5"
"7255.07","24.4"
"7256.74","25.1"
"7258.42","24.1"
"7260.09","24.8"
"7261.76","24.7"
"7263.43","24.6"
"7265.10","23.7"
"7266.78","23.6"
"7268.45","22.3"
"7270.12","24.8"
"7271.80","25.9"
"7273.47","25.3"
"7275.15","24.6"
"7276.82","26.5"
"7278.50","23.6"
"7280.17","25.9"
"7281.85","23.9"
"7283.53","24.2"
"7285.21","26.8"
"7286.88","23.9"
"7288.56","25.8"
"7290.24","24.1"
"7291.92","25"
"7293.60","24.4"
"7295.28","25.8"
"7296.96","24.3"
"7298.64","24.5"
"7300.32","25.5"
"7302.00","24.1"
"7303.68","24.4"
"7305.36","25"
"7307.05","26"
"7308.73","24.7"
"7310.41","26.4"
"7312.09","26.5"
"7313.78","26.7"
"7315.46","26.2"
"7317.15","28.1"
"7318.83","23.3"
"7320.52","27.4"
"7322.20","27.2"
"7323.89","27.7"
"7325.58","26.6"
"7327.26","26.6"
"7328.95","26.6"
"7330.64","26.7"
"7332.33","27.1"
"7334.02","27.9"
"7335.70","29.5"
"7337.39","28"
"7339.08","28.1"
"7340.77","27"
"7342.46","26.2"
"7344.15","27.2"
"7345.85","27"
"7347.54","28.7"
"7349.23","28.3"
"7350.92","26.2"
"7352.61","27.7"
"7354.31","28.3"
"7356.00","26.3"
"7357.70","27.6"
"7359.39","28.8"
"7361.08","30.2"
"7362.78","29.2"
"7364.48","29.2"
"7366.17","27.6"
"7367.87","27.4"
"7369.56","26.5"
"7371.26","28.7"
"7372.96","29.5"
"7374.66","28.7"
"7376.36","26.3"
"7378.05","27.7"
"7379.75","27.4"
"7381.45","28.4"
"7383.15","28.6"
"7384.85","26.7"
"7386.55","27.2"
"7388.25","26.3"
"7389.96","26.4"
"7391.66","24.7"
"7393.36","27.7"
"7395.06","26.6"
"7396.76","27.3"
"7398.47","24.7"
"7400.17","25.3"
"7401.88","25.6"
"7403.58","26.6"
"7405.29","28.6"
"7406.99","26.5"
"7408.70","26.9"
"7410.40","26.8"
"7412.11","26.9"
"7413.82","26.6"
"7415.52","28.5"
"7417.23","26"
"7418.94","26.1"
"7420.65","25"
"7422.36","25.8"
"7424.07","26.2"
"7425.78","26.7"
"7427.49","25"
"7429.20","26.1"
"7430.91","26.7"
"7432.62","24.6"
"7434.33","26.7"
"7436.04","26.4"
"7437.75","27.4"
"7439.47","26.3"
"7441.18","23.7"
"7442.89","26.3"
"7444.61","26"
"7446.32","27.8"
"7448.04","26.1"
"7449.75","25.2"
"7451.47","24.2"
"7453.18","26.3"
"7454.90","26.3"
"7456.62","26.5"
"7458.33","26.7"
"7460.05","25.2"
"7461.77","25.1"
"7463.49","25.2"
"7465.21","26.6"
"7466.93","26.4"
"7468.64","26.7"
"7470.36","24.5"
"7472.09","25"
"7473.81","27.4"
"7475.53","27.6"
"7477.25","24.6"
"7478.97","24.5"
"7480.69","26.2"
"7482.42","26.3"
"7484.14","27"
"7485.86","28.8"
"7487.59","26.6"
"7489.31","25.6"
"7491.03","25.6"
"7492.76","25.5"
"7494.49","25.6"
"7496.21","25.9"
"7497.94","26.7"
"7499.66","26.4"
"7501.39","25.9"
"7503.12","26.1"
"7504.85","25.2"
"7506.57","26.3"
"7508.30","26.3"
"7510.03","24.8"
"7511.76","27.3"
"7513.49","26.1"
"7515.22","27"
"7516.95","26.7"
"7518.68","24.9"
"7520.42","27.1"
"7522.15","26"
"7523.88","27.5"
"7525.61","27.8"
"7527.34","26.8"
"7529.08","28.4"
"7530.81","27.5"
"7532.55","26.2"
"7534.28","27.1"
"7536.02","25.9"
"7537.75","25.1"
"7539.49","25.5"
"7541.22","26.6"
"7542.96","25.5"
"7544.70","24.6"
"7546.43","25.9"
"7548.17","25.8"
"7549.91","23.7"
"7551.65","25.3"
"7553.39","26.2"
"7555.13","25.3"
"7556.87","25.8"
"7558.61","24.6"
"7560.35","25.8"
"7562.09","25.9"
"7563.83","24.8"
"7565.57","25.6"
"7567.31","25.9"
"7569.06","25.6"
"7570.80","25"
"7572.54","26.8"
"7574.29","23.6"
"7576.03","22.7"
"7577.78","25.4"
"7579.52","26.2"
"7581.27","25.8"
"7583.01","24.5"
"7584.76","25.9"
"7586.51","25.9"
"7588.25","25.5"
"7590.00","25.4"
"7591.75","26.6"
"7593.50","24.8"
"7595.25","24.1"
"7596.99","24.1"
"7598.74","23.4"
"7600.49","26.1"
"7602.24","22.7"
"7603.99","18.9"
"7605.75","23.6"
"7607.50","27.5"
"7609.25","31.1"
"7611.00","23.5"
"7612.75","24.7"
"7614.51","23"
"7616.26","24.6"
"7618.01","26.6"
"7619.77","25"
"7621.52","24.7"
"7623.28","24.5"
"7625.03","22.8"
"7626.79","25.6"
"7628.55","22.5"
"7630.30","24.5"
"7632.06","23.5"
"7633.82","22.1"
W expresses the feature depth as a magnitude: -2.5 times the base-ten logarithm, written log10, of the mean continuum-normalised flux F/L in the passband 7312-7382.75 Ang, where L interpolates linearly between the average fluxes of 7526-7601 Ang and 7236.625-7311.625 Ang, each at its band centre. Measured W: -0.10 mag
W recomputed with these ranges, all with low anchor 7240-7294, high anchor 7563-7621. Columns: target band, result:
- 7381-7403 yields -0.07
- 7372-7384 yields -0.13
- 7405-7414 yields -0.09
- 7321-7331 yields -0.09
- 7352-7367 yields -0.14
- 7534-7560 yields -0.02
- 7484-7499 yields -0.06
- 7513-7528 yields -0.07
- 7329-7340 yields -0.12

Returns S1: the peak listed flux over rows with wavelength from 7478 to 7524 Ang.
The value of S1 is 28.8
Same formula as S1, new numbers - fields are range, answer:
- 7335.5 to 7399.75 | 30.2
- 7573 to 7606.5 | 26.6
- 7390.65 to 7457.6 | 28.6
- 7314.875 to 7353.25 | 29.5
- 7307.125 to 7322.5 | 28.1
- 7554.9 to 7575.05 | 26.8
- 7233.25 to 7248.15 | 26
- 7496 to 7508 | 26.7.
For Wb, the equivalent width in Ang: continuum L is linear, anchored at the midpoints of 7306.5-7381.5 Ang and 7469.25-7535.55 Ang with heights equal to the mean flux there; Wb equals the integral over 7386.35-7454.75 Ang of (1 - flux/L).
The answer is 1.7 Ang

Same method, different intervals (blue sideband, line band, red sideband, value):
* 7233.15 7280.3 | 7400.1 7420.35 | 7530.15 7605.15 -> -1.38 Ang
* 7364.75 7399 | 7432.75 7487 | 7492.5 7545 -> 1.29 Ang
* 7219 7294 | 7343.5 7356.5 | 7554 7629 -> -1.42 Ang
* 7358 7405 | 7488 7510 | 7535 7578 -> 0.09 Ang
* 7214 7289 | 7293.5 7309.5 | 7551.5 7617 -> -0.05 Ang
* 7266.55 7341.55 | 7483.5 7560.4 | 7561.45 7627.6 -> -3.00 Ang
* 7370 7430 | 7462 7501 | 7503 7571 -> 0.32 Ang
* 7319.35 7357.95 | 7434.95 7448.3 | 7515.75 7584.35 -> 0.16 Ang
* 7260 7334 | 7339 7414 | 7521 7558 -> -4.99 Ang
